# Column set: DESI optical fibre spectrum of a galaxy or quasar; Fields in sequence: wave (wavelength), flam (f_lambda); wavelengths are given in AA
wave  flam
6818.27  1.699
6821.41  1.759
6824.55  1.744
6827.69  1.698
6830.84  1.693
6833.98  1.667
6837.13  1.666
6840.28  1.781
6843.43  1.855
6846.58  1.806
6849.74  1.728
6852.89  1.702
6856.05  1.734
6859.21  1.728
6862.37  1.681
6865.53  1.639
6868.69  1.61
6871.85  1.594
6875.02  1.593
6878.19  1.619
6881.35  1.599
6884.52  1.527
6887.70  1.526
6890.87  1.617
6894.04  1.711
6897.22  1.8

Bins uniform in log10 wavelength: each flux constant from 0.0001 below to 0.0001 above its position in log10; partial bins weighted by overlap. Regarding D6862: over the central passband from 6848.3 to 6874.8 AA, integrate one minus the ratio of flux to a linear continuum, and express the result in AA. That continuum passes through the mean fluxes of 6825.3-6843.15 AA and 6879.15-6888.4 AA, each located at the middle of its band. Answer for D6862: -0.72 AA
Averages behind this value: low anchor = 1.71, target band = 1.67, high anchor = 1.56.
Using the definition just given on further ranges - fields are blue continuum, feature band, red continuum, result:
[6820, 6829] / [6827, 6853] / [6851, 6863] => -0.16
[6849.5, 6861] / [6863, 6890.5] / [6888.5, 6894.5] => 1.31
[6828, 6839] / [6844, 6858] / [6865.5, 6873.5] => -0.88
